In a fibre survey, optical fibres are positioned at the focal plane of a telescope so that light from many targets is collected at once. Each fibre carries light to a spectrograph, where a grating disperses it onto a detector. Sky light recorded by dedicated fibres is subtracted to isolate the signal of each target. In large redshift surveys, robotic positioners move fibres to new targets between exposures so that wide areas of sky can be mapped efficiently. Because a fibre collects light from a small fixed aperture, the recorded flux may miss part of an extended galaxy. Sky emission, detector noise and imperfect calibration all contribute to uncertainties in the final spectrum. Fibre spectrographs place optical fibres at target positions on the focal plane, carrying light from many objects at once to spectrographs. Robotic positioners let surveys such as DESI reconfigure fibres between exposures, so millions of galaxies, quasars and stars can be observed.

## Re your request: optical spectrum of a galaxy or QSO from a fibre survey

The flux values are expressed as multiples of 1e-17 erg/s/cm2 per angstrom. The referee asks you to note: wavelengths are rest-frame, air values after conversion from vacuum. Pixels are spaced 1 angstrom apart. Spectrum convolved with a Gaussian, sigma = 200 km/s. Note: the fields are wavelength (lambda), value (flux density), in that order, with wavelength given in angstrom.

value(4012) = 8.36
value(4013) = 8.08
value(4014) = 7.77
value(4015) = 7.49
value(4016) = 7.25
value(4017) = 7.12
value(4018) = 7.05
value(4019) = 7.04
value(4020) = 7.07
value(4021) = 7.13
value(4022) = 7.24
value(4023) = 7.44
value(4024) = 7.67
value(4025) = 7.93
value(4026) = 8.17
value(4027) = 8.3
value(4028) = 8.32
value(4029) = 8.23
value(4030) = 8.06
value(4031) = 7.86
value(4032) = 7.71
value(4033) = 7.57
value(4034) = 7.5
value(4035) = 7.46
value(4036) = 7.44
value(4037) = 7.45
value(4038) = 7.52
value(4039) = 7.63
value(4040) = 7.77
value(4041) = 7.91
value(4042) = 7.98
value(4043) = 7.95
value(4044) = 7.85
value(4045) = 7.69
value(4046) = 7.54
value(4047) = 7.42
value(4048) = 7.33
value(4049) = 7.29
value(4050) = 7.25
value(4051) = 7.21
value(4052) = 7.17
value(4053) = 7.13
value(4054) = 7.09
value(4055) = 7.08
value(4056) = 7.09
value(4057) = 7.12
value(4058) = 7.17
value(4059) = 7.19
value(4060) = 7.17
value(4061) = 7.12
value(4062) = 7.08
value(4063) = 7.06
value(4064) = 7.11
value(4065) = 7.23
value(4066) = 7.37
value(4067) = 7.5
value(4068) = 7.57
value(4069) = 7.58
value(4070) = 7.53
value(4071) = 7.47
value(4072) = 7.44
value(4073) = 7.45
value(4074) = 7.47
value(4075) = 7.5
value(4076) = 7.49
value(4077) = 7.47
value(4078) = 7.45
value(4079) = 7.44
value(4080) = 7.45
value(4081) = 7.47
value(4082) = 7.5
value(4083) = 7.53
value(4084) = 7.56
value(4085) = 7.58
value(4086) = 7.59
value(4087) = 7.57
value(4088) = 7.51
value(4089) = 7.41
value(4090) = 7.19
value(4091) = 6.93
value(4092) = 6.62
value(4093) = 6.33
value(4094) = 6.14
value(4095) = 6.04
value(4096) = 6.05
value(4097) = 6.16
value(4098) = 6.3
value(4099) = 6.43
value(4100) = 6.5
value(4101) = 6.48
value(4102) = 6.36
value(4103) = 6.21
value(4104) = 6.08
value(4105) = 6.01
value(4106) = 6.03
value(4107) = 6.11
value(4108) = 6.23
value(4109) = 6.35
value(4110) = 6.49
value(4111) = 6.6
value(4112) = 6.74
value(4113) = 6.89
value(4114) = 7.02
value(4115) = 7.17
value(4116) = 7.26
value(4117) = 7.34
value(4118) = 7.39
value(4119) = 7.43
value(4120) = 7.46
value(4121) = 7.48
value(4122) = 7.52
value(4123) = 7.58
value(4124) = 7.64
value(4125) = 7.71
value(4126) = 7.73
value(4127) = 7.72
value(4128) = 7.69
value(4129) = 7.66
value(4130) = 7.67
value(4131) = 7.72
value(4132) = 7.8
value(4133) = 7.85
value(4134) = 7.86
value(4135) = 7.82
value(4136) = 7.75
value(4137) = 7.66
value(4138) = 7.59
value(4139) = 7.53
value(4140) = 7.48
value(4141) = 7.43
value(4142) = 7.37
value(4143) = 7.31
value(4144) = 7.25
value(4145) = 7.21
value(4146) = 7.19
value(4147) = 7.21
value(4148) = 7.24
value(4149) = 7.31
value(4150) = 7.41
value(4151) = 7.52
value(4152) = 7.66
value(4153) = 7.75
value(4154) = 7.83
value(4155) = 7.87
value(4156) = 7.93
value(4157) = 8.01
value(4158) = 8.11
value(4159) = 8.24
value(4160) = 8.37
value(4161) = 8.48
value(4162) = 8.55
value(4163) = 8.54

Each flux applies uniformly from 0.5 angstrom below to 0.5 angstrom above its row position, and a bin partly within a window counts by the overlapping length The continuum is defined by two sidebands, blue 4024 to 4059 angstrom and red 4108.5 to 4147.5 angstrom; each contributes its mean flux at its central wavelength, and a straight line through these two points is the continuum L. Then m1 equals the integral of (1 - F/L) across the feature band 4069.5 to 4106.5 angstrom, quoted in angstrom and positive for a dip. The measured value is 2.6 angstrom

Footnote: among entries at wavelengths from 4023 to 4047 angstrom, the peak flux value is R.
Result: 8.32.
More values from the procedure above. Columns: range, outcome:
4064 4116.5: 7.59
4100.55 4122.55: 7.52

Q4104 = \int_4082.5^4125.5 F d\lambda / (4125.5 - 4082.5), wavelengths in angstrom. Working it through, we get 6.86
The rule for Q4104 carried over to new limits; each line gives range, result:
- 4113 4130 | 7.48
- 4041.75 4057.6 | 7.38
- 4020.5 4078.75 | 7.5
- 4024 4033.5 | 8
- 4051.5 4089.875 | 7.36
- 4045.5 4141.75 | 7.18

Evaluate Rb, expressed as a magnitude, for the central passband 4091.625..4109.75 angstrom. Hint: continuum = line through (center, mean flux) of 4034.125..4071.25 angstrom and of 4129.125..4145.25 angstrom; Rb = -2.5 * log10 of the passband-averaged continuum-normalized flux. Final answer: 0.20 mag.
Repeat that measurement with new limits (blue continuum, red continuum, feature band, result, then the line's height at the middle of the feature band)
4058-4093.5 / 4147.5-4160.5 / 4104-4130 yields 0.074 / 7.58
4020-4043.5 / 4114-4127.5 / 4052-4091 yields 0.039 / 7.62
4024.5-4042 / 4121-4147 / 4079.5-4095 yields 0.074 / 7.69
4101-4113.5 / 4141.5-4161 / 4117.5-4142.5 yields -0.091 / 7.02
